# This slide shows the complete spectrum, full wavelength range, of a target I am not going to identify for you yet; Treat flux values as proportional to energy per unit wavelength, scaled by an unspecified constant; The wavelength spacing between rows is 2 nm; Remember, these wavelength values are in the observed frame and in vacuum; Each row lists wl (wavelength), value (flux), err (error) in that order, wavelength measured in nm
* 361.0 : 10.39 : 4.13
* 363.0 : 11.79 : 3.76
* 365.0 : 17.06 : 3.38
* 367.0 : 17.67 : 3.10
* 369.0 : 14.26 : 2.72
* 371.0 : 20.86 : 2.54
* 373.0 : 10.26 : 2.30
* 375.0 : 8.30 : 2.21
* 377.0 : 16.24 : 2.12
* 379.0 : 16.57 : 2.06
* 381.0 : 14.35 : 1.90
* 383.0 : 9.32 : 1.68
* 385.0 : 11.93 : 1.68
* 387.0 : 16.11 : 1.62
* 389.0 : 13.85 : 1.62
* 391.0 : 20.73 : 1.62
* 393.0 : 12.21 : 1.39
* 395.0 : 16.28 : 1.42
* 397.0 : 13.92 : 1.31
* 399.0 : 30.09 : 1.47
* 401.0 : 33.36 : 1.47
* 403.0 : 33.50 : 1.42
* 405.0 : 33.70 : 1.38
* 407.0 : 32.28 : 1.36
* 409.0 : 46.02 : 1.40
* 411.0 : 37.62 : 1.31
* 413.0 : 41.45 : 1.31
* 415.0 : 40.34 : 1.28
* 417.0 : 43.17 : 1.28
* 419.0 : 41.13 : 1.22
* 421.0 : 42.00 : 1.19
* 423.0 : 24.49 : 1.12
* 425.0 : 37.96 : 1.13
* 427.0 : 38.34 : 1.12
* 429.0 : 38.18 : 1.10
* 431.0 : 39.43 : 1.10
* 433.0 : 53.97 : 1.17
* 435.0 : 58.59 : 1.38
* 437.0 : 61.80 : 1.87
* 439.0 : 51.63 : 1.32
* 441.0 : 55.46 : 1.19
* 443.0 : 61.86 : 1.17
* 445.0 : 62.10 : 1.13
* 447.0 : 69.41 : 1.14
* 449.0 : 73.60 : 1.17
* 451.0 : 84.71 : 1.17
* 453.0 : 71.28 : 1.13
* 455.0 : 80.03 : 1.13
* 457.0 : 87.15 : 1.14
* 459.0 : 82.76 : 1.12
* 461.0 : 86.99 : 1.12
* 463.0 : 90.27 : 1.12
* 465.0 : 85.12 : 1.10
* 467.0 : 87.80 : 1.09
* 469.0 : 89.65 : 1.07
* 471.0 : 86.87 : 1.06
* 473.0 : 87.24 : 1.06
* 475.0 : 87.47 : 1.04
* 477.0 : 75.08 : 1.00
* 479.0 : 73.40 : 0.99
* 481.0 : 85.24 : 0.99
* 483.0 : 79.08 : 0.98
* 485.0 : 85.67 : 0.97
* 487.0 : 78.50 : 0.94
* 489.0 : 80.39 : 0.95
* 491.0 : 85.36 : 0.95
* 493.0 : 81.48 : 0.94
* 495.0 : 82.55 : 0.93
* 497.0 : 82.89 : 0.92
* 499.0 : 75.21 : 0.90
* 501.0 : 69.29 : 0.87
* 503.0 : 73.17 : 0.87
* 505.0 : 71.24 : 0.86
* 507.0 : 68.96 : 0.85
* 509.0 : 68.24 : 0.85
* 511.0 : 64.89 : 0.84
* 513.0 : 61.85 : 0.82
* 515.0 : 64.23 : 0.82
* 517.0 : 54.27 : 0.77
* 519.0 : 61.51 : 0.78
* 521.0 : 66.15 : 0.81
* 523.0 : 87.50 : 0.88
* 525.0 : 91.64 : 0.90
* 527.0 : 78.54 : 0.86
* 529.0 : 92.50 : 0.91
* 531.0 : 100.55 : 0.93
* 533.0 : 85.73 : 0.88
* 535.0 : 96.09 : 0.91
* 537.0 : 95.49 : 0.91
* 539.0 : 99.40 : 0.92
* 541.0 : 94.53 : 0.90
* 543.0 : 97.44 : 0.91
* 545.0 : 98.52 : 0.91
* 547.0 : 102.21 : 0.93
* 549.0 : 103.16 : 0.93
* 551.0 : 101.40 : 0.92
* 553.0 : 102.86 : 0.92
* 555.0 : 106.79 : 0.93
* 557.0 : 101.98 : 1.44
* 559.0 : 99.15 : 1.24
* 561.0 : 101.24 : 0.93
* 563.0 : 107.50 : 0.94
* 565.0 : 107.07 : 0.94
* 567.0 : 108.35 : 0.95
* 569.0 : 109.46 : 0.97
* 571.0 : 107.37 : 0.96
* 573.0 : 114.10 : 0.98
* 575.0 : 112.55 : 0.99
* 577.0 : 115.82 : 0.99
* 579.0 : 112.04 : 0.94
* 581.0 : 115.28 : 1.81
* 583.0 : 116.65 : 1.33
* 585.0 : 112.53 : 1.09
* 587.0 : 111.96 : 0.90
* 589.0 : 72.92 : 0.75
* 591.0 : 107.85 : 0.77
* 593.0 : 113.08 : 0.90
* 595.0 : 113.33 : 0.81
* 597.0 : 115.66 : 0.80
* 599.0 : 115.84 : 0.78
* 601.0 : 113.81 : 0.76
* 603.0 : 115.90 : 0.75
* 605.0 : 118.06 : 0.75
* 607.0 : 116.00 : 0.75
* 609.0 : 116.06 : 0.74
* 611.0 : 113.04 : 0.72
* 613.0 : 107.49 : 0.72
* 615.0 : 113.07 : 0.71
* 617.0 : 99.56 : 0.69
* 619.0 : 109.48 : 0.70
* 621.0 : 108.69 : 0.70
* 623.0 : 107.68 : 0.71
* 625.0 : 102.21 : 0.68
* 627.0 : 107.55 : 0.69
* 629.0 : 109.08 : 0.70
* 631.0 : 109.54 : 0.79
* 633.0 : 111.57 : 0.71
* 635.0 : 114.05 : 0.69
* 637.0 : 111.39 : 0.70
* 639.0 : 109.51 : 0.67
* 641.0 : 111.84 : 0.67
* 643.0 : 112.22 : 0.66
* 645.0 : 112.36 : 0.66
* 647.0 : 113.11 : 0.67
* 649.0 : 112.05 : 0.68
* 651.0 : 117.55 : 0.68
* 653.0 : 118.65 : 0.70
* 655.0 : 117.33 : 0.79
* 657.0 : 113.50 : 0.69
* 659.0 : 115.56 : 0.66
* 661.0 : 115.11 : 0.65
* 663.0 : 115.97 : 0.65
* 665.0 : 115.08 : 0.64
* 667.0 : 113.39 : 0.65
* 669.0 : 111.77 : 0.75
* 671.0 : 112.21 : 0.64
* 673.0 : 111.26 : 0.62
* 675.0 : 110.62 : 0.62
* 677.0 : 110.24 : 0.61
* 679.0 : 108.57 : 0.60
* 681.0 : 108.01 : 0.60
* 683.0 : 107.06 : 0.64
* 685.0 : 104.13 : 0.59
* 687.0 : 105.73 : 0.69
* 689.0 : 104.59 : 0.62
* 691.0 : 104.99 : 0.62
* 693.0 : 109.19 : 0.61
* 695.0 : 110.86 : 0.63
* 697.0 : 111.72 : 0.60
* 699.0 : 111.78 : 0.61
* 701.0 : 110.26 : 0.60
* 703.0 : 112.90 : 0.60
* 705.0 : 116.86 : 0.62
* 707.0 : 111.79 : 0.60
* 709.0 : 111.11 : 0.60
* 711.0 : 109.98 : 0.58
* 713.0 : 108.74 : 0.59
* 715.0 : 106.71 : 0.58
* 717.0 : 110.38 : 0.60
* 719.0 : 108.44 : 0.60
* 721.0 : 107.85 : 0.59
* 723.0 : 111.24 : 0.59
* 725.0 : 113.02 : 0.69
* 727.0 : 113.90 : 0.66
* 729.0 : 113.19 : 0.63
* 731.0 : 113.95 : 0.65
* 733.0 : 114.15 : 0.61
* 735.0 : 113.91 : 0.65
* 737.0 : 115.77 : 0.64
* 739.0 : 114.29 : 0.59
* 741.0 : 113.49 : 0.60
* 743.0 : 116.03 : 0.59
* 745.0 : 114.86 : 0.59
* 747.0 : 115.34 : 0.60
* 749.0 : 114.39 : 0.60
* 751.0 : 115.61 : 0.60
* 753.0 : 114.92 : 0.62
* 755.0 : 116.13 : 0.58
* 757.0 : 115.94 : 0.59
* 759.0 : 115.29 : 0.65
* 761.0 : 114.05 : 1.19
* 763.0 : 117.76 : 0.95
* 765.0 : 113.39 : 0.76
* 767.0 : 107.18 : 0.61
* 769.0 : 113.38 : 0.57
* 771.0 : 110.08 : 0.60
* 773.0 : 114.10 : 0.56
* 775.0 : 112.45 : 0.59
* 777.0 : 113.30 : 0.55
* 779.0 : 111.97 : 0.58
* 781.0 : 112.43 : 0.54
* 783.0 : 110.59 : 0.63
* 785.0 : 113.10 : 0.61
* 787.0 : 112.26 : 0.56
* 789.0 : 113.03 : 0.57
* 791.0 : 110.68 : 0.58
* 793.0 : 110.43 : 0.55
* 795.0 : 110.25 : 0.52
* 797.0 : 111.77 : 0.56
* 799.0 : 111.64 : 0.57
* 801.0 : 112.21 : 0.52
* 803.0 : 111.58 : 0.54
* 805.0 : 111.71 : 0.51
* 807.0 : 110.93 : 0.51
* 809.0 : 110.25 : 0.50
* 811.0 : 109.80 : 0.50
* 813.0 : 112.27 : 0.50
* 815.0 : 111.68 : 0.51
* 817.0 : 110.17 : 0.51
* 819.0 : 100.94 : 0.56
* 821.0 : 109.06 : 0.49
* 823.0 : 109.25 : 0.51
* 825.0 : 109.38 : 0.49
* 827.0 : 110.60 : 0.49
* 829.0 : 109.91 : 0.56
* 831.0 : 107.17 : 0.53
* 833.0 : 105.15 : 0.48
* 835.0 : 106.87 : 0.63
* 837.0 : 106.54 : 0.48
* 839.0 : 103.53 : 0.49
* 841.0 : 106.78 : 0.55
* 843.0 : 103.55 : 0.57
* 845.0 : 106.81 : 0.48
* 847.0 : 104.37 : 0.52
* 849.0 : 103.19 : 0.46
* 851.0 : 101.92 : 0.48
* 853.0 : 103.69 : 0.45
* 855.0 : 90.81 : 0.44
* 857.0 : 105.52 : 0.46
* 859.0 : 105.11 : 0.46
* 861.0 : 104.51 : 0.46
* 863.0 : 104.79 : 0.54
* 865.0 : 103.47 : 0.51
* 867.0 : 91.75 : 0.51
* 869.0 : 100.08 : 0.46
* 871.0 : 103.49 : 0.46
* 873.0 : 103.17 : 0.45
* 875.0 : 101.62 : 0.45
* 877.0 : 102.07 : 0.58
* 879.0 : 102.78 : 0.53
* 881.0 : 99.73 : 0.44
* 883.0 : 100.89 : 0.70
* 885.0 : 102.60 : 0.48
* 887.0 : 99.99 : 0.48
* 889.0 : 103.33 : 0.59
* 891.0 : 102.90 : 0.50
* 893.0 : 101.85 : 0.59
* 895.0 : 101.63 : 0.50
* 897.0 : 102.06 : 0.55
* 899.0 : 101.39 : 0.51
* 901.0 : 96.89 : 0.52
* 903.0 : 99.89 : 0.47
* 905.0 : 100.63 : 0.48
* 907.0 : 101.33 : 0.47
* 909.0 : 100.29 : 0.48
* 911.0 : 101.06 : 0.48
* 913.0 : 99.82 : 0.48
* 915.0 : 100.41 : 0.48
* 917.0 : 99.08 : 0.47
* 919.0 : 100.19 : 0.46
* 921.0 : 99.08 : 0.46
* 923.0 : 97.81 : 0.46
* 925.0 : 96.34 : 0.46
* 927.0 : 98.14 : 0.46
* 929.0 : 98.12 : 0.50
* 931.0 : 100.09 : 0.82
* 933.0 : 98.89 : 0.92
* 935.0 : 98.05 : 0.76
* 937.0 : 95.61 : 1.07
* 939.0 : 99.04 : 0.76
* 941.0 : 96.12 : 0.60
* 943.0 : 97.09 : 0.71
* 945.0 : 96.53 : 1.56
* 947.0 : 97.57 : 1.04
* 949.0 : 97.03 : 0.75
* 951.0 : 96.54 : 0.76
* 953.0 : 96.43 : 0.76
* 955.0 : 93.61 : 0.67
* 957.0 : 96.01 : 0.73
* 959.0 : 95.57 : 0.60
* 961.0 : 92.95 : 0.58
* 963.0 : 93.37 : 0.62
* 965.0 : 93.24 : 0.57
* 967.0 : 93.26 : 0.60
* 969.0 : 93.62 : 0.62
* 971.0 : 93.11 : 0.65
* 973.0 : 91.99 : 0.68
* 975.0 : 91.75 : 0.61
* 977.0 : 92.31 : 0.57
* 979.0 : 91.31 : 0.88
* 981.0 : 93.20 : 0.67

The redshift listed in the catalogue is 0.00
